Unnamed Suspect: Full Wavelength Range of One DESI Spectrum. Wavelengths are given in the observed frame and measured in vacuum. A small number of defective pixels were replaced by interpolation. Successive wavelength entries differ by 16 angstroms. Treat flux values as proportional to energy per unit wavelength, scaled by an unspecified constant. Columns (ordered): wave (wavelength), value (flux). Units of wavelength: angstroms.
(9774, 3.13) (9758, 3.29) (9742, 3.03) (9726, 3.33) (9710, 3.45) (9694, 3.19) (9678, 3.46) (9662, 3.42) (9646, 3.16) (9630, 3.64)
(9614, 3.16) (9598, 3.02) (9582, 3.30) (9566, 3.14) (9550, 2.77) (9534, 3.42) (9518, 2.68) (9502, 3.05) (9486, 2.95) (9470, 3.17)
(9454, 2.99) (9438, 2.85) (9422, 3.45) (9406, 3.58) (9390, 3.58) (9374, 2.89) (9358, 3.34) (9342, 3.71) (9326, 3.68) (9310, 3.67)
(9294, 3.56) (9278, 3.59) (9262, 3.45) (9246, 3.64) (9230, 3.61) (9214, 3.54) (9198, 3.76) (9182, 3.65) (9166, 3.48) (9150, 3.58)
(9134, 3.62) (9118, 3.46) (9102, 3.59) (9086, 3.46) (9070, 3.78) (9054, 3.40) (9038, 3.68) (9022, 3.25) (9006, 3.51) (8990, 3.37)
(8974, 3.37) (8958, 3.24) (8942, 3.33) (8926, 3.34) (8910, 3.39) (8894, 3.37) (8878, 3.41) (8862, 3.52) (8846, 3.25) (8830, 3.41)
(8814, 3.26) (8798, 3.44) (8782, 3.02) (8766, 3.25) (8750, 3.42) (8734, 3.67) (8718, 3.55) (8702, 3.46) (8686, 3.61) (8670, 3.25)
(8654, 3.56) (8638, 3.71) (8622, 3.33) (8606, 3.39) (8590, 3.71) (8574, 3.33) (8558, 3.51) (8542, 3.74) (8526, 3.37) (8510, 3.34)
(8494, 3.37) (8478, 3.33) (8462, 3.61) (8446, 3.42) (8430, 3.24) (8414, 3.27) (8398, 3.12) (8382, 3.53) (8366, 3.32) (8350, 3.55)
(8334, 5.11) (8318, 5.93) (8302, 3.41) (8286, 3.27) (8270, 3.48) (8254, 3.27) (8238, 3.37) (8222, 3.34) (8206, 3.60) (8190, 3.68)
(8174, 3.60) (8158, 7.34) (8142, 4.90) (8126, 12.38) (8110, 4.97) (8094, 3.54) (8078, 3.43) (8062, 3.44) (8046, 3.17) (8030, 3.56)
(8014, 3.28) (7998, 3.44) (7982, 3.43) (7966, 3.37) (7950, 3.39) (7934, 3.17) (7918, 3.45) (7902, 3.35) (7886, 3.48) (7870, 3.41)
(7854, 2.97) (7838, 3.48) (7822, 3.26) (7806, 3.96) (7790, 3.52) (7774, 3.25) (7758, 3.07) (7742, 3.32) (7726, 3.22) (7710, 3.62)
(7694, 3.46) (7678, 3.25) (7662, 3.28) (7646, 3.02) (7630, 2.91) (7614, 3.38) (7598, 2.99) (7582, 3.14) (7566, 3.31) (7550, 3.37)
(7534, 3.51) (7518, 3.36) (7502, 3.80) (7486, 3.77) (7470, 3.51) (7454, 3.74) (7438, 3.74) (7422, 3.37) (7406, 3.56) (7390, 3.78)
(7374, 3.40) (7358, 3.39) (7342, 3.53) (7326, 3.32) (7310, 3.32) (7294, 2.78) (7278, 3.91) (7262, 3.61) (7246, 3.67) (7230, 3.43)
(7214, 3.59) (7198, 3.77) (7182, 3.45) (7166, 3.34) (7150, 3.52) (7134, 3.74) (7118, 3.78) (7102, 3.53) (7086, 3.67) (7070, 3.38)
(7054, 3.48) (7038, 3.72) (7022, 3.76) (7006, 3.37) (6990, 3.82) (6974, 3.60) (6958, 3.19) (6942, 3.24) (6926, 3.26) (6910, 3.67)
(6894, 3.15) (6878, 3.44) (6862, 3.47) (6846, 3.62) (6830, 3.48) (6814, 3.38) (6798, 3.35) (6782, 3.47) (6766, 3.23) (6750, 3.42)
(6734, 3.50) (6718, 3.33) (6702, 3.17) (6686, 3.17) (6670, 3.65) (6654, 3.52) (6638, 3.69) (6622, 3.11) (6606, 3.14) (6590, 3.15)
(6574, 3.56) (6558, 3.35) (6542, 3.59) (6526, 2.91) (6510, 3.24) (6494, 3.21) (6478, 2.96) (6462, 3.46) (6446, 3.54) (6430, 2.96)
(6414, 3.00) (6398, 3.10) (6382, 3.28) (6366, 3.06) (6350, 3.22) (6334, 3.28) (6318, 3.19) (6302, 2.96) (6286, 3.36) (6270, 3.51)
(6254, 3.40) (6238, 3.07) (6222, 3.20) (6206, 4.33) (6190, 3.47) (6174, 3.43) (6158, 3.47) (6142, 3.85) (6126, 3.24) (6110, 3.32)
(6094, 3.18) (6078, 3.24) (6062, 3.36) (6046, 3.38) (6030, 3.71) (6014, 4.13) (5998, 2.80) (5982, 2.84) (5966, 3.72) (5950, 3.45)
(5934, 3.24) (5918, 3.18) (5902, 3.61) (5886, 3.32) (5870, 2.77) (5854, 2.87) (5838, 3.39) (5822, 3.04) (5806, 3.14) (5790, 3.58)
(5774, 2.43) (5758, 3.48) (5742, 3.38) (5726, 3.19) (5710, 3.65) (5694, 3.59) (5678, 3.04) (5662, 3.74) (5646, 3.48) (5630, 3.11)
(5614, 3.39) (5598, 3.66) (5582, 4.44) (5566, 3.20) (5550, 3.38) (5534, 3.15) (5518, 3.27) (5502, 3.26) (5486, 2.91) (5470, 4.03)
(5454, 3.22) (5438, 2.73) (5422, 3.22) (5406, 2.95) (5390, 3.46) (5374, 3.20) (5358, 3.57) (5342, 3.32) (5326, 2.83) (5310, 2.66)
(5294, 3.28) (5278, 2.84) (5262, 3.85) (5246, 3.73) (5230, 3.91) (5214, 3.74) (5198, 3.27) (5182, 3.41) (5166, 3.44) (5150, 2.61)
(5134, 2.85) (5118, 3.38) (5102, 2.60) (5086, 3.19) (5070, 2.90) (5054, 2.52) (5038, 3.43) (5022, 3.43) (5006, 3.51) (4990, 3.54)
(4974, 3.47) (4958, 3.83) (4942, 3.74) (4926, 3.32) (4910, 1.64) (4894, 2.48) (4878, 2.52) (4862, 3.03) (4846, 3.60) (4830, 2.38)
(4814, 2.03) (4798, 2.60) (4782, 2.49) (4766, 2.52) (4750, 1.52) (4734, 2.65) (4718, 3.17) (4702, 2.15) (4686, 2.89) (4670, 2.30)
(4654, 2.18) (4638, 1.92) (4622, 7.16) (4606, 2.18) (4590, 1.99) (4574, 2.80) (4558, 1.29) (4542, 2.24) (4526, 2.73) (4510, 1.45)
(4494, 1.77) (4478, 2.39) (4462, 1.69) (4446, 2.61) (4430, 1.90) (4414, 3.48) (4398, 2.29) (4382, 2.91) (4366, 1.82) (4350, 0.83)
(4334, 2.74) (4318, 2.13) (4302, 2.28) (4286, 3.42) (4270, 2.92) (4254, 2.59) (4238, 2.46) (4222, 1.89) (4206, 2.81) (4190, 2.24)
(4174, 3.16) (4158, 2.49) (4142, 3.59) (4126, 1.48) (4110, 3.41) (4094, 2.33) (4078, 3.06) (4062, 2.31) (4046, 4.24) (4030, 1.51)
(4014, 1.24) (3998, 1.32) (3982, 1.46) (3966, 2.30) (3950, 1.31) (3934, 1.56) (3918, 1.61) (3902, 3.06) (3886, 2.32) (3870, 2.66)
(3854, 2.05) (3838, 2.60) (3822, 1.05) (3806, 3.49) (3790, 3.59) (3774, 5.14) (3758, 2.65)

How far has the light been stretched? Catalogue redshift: 0.24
